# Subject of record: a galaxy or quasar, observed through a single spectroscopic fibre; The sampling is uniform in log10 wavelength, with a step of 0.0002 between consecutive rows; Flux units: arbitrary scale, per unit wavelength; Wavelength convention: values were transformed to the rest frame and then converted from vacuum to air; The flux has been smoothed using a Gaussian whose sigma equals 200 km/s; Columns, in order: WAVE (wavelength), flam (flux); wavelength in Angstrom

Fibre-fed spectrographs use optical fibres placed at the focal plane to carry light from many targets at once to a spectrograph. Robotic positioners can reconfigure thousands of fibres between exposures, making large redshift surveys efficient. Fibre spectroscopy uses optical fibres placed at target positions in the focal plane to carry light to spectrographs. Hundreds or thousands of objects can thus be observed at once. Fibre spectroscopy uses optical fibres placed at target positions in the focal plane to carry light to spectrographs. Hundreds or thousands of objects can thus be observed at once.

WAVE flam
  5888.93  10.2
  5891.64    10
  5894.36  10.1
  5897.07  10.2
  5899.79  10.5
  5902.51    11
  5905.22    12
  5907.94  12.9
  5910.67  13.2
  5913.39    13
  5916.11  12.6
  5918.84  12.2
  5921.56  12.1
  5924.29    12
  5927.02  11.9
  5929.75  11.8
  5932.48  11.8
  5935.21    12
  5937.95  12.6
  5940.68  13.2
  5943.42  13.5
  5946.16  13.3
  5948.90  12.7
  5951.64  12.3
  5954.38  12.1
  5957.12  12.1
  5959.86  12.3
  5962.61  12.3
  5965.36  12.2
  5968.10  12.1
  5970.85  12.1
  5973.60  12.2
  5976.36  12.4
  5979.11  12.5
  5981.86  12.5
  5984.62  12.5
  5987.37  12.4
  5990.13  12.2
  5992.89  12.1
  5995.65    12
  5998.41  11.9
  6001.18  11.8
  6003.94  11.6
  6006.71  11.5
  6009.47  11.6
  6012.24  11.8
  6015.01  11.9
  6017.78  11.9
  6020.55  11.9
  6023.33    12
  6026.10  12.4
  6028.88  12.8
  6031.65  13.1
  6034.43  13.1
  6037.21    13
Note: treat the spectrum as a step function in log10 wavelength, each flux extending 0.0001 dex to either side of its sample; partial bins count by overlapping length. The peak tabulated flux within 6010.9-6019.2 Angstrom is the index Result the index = 11.9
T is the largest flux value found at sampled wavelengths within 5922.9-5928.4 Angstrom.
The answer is 12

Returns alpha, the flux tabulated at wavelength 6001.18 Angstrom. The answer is 11.8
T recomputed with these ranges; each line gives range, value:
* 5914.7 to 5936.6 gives 12.6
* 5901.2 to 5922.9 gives 13.2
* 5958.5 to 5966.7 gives 12.3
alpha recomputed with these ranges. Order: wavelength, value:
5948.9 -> 12.7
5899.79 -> 10.5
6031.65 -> 13.1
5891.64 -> 10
